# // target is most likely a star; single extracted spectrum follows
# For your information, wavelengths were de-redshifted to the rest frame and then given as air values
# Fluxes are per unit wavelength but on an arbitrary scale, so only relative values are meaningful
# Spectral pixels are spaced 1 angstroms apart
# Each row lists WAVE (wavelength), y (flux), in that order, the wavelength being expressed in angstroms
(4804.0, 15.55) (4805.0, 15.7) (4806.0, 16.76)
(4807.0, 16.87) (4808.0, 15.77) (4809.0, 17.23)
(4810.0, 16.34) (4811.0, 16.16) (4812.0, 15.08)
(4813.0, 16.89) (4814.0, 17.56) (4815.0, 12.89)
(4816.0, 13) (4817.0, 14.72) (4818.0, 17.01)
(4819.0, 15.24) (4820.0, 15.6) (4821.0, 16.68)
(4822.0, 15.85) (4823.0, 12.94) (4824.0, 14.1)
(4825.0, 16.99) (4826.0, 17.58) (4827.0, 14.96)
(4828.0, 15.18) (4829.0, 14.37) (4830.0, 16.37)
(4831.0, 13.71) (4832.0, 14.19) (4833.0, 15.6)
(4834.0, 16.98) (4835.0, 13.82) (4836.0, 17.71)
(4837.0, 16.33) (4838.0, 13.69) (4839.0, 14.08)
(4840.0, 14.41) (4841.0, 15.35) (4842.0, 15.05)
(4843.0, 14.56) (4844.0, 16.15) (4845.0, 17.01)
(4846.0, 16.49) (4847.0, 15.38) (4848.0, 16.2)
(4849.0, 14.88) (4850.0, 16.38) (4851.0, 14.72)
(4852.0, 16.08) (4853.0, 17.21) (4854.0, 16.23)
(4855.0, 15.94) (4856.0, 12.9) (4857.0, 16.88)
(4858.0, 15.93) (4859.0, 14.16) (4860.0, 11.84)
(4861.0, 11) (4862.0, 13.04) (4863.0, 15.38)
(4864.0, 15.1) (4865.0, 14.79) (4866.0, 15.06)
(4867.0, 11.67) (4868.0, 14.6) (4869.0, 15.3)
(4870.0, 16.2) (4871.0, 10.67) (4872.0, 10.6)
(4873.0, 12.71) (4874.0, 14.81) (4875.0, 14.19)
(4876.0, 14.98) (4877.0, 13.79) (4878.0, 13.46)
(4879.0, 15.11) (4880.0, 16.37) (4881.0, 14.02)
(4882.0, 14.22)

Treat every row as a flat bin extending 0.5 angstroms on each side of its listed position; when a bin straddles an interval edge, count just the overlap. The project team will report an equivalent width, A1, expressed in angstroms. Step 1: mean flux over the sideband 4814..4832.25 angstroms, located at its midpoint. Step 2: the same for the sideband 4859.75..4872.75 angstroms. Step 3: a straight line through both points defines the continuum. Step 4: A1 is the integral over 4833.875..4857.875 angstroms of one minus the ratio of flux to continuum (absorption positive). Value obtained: -2.2 angstroms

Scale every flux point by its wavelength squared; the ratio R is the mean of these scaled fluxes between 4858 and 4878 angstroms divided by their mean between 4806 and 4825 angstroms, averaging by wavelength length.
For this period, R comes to 0.9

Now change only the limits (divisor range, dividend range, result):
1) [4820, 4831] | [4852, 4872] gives 0.95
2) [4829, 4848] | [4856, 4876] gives 0.91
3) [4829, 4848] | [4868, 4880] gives 0.92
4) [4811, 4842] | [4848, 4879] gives 0.95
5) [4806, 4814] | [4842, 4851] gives 0.97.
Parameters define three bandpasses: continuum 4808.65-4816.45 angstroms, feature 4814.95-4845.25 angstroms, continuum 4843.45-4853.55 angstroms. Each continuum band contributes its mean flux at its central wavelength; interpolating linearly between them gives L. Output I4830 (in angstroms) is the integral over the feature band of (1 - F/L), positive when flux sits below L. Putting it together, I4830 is 1.1 angstroms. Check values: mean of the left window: 15.6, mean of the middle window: 15.2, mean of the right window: 16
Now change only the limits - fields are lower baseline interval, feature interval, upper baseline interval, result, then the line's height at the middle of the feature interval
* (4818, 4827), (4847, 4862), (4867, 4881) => -0.4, 14.6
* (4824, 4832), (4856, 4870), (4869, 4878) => -0.2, 14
